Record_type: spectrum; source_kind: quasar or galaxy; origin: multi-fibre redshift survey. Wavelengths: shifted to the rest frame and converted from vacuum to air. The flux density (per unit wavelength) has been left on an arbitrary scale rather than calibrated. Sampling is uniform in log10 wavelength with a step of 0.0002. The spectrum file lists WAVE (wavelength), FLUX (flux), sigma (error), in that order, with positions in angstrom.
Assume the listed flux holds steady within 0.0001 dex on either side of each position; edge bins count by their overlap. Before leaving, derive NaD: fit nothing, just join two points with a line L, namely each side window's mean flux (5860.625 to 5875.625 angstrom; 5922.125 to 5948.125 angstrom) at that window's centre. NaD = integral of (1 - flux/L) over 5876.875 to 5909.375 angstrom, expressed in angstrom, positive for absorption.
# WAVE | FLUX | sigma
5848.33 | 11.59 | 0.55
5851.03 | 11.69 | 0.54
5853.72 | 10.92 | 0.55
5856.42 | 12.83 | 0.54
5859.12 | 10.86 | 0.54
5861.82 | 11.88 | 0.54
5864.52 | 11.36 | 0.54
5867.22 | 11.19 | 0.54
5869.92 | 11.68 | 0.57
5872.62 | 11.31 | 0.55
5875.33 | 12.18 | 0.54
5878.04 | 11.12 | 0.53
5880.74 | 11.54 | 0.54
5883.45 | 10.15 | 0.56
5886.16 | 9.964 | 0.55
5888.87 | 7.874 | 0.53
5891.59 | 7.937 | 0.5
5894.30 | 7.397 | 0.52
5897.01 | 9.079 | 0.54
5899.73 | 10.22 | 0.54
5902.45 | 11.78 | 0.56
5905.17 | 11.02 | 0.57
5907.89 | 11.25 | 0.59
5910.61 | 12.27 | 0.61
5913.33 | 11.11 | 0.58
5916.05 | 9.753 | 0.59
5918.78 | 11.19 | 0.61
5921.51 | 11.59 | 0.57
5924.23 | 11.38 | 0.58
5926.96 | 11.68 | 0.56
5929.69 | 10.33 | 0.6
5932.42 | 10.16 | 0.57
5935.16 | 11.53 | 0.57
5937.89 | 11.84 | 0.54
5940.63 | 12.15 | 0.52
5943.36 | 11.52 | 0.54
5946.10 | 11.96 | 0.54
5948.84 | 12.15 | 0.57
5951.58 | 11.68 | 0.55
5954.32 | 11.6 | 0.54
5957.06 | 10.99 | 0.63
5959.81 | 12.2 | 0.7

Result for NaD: 4.4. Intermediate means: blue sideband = 11.6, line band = 9.95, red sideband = 11.4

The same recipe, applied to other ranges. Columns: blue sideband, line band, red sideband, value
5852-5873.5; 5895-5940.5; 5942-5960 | 2.5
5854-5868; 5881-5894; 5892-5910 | 1.9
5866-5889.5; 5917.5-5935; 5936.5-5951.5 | 0.8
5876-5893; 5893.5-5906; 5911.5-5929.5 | 0.5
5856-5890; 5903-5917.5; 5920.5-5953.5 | 0.2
